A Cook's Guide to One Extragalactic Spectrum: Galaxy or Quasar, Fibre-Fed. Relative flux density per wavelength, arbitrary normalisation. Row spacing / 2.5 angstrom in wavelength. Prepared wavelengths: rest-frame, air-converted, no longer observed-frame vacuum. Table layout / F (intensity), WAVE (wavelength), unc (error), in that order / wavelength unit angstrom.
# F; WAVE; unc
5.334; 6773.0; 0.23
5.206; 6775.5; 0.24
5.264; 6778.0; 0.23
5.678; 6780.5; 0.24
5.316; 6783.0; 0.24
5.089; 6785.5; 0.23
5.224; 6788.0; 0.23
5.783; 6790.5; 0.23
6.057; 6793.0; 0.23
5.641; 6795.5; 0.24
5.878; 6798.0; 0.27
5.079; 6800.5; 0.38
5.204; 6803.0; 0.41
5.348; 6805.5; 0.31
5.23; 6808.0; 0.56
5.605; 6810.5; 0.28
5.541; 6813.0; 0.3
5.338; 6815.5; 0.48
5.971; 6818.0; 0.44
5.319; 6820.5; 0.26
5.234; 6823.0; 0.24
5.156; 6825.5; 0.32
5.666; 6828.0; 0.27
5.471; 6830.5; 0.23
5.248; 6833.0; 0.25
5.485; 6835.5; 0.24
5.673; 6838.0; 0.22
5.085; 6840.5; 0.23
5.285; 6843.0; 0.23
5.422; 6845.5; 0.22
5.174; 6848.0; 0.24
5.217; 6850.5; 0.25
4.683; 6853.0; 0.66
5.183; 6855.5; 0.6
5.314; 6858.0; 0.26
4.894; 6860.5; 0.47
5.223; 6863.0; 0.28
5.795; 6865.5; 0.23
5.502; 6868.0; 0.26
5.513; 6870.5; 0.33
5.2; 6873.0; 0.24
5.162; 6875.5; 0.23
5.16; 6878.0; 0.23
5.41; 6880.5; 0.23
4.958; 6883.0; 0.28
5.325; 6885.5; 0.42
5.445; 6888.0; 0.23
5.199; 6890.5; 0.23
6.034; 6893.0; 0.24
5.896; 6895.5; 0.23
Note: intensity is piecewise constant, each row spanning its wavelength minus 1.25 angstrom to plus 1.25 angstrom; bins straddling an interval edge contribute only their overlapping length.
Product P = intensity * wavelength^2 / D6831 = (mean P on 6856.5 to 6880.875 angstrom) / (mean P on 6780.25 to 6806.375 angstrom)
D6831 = 1.0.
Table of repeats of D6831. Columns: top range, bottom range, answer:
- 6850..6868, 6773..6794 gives 0.98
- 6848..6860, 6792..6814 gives 0.94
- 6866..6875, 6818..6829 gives 1.02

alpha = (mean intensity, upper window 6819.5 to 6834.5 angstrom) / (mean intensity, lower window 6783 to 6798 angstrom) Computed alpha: 1.0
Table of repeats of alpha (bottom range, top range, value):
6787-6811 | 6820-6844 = 0.97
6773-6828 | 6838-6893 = 0.97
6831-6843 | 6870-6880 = 0.98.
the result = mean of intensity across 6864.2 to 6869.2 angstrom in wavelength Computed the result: 5.65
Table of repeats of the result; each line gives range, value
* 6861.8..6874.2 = 5.45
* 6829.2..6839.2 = 5.47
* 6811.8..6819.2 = 5.61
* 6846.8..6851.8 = 5.19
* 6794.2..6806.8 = 5.43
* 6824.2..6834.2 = 5.39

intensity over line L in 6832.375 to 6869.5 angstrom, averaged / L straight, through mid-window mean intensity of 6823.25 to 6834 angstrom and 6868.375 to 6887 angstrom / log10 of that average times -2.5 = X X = 0.01 mag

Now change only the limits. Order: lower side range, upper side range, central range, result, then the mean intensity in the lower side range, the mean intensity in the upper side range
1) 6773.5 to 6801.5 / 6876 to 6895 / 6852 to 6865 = 0.06 mag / 5.47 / 5.37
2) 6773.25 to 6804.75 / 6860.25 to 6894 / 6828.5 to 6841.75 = 0.00 mag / 5.45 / 5.35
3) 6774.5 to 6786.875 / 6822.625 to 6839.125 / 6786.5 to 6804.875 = -0.04 mag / 5.31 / 5.43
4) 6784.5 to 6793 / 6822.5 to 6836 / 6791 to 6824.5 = -0.01 mag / 5.48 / 5.38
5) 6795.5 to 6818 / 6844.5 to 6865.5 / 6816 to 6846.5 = -0.02 mag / 5.45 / 5.17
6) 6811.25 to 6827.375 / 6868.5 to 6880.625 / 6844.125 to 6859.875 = 0.04 mag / 5.44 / 5.29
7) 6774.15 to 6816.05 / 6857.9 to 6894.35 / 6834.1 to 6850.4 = 0.01 mag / 5.44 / 5.34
